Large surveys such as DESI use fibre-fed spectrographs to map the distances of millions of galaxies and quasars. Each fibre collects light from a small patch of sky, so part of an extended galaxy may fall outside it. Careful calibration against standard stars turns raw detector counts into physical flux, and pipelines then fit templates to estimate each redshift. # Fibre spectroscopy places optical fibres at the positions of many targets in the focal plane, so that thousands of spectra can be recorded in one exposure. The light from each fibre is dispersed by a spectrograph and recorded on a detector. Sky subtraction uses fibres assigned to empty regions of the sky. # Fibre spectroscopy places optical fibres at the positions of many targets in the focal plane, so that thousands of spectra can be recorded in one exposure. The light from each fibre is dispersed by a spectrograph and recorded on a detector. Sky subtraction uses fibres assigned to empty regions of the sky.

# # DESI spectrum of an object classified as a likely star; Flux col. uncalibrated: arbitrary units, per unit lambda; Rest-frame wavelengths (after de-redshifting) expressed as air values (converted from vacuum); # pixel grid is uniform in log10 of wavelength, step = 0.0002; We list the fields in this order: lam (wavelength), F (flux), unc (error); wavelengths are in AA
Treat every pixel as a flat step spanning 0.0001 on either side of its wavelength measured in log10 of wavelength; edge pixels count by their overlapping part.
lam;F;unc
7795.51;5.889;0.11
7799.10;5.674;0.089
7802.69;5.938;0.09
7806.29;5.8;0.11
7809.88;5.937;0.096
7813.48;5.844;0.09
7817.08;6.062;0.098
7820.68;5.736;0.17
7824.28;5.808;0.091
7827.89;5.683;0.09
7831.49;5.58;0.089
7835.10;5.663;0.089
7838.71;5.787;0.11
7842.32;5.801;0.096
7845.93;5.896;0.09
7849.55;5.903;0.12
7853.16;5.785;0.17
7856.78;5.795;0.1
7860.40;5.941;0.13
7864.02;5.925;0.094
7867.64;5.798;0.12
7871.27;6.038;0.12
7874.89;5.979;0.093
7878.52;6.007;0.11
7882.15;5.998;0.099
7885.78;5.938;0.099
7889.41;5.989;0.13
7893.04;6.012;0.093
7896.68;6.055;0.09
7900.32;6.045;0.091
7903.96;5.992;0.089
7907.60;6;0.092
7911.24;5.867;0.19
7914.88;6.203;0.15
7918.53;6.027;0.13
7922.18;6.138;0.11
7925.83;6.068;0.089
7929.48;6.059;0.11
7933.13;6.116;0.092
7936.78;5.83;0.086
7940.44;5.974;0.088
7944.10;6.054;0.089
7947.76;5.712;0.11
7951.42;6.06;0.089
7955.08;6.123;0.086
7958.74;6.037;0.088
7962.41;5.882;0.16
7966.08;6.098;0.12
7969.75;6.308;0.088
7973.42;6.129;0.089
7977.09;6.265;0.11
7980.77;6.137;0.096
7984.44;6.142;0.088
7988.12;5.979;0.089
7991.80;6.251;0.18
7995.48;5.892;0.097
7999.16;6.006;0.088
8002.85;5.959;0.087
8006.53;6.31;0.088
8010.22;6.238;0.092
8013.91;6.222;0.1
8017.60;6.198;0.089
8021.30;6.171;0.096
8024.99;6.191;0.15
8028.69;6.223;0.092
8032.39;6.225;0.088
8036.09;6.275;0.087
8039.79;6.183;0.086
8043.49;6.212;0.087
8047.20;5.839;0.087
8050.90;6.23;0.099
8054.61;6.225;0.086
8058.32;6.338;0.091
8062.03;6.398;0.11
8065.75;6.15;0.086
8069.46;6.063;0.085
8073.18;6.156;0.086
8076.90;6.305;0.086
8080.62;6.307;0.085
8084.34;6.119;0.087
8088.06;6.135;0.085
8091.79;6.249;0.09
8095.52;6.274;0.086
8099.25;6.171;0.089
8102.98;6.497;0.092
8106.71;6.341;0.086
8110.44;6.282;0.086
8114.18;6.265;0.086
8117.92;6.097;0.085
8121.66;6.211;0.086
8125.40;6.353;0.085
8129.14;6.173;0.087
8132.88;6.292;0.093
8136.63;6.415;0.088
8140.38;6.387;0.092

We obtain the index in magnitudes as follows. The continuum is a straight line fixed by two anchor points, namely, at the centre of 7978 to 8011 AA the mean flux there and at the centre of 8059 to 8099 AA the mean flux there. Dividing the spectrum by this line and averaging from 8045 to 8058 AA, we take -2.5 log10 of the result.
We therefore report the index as 0.009 mag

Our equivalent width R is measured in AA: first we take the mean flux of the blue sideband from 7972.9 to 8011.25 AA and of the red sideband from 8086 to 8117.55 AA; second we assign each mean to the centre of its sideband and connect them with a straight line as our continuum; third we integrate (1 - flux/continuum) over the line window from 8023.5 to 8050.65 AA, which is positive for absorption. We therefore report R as 0.0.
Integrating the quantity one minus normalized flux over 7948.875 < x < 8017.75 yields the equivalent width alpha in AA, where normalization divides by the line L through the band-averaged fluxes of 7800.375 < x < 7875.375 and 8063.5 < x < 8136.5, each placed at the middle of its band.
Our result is -0.6 AA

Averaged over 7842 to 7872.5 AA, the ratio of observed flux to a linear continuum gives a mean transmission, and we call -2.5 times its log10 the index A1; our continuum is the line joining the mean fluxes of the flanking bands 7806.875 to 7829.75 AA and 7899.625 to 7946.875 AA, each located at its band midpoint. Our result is 0.01 mag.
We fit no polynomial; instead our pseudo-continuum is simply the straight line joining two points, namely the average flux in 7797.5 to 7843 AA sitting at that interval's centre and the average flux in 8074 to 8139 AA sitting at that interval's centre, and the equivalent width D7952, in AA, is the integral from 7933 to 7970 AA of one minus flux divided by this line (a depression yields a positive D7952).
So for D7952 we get 0.05 AA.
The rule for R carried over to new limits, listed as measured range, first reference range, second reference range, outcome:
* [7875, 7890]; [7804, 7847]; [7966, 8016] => -0.2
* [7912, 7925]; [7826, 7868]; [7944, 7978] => -0.3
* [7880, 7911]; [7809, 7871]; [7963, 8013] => -0.3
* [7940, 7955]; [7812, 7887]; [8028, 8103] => 0.1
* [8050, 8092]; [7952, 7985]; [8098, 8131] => 0.0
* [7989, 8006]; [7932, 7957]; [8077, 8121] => 0.1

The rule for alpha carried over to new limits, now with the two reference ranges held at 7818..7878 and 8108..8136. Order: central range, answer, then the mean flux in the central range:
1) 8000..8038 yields -0.7 AA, 6.2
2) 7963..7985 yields -0.5 AA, 6.17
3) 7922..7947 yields -0.2 AA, 6.01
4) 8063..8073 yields 0.0 AA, 6.14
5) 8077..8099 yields -0.1 AA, 6.22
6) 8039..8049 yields 0.1 AA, 6.07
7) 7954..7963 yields 0.0 AA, 6.02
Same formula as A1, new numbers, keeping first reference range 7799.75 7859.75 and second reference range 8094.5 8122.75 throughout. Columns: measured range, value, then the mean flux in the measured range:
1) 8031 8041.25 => -0.01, 6.23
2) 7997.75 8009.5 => 0.00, 6.11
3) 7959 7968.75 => 0.00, 6.02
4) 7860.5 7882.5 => -0.01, 5.95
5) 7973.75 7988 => -0.02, 6.15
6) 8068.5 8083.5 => 0.00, 6.21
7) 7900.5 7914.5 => -0.01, 5.99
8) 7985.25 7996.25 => 0.00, 6.06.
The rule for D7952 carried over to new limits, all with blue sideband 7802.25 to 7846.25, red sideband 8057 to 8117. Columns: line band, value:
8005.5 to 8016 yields -0.2 AA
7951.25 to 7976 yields -0.2 AA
